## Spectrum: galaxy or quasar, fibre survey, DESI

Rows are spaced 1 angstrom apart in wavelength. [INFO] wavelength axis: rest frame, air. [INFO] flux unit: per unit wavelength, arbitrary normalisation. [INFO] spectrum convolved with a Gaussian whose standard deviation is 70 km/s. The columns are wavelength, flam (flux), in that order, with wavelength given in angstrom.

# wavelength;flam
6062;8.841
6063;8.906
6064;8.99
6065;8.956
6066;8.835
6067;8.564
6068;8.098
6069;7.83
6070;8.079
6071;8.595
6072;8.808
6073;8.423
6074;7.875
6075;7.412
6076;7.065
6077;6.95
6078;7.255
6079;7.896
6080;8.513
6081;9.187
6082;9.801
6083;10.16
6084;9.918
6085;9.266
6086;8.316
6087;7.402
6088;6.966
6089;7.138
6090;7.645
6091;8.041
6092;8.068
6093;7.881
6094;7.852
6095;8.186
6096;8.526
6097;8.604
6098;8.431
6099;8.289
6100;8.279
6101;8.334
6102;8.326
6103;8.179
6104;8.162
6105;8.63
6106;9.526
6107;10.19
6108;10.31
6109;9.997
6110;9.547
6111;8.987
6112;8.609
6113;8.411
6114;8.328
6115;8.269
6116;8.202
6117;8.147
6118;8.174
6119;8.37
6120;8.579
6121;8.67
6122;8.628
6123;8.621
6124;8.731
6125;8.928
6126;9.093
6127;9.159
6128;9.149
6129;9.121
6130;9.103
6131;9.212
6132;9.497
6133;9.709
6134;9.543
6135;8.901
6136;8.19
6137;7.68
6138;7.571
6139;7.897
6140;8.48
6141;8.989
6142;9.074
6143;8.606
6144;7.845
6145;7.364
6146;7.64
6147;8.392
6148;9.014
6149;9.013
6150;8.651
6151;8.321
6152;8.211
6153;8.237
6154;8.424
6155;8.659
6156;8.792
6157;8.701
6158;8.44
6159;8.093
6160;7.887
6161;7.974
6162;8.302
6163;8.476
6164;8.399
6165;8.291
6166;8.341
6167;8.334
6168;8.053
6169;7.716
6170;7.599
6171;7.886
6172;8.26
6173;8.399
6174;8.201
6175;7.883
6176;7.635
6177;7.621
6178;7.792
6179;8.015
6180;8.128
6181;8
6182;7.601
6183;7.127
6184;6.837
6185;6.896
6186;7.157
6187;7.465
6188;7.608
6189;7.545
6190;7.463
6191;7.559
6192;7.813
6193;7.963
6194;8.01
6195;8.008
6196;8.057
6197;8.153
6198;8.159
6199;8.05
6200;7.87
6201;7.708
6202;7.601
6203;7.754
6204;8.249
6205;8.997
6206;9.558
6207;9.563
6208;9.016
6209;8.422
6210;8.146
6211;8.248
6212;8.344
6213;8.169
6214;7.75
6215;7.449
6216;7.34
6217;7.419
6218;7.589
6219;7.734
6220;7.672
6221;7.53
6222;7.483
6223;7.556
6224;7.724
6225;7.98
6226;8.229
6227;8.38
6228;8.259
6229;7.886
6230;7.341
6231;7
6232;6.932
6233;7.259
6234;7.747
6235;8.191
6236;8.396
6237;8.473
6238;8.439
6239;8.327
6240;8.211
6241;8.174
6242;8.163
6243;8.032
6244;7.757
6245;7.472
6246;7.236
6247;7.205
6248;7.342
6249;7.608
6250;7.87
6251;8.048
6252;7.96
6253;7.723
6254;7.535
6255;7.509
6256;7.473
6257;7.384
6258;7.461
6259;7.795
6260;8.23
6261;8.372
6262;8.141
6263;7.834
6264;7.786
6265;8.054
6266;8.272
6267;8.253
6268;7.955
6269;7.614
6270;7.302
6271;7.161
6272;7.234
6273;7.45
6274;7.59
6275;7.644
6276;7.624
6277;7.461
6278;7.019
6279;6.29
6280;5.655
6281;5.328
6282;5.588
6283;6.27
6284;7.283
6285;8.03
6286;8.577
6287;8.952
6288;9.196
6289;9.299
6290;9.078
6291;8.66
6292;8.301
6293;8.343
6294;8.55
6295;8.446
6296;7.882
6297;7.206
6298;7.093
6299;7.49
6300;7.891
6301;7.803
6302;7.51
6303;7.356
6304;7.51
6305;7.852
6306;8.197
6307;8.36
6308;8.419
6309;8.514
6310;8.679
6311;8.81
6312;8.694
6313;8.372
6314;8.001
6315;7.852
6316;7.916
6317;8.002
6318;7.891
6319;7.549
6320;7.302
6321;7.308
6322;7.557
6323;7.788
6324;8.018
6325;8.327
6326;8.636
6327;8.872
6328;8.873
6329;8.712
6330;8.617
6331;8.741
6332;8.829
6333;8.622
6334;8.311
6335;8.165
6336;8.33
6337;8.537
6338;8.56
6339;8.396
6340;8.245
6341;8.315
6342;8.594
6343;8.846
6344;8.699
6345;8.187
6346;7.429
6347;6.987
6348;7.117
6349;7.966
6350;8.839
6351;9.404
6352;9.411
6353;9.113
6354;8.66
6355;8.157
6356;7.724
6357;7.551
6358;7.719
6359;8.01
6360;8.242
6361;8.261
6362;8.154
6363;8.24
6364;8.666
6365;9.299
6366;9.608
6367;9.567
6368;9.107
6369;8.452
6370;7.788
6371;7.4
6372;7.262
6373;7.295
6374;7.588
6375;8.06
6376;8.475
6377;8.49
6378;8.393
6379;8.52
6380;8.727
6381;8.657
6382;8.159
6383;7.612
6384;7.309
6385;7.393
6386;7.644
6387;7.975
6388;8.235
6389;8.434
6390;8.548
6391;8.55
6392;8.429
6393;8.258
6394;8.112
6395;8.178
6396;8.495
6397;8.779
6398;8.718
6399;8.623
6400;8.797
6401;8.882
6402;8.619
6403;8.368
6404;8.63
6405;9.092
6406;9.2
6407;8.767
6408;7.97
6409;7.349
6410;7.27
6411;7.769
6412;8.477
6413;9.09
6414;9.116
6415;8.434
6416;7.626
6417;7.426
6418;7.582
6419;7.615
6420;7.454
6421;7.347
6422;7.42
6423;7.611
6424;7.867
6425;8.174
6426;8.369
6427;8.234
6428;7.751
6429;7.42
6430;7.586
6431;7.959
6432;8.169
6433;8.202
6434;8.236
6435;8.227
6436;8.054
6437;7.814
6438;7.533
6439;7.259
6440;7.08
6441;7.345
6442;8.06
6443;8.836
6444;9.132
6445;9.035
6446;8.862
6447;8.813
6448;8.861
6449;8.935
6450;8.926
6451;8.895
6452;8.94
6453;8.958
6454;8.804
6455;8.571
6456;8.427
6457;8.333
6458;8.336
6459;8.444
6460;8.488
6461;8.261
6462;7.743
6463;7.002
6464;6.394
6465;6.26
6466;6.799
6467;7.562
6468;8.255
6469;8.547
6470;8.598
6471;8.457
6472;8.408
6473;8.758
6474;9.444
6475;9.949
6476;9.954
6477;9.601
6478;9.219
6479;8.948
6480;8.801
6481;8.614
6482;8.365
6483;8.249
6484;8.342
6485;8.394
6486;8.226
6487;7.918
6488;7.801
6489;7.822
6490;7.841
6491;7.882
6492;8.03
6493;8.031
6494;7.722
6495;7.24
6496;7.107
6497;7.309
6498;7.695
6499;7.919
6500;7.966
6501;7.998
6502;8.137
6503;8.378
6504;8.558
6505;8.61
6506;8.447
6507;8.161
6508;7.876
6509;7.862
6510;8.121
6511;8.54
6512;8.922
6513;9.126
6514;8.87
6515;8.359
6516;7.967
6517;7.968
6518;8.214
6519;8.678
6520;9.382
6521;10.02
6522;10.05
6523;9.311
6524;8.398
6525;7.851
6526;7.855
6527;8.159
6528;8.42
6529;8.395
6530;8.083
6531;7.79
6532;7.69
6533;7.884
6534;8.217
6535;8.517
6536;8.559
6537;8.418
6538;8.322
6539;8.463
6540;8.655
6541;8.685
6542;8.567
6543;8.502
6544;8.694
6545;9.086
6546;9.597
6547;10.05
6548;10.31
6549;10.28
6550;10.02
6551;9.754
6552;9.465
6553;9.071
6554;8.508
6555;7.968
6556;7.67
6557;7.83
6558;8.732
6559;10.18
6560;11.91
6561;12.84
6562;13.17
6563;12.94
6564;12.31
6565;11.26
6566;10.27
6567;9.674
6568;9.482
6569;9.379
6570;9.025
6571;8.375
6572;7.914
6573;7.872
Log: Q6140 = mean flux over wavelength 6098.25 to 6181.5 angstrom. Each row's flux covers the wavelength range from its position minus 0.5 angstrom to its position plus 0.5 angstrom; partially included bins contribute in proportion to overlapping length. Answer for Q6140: 8.5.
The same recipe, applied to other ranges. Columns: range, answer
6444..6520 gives 8.33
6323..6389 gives 8.31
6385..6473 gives 8.18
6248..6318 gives 7.8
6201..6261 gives 7.91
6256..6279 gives 7.67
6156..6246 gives 7.95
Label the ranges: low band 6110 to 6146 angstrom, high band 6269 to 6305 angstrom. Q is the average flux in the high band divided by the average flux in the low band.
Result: 0.88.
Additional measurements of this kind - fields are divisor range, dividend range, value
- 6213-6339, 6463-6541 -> 1.05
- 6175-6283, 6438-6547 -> 1.08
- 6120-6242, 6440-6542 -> 1.02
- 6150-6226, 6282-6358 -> 1.02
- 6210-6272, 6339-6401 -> 1.06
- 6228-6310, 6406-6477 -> 1.05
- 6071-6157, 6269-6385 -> 0.95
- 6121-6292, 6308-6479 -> 1.03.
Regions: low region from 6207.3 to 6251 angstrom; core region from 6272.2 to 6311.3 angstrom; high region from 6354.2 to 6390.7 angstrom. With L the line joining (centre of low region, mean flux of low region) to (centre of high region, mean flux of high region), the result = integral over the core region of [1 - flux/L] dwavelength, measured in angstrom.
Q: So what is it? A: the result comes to 1.2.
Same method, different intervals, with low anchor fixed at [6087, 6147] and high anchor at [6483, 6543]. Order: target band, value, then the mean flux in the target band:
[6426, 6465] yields 0.61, 8.19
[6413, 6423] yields 0.60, 7.84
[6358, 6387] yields 0.52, 8.21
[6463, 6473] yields 0.70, 7.72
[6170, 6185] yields 1.28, 7.78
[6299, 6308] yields 0.63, 7.83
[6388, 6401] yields -0.23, 8.5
